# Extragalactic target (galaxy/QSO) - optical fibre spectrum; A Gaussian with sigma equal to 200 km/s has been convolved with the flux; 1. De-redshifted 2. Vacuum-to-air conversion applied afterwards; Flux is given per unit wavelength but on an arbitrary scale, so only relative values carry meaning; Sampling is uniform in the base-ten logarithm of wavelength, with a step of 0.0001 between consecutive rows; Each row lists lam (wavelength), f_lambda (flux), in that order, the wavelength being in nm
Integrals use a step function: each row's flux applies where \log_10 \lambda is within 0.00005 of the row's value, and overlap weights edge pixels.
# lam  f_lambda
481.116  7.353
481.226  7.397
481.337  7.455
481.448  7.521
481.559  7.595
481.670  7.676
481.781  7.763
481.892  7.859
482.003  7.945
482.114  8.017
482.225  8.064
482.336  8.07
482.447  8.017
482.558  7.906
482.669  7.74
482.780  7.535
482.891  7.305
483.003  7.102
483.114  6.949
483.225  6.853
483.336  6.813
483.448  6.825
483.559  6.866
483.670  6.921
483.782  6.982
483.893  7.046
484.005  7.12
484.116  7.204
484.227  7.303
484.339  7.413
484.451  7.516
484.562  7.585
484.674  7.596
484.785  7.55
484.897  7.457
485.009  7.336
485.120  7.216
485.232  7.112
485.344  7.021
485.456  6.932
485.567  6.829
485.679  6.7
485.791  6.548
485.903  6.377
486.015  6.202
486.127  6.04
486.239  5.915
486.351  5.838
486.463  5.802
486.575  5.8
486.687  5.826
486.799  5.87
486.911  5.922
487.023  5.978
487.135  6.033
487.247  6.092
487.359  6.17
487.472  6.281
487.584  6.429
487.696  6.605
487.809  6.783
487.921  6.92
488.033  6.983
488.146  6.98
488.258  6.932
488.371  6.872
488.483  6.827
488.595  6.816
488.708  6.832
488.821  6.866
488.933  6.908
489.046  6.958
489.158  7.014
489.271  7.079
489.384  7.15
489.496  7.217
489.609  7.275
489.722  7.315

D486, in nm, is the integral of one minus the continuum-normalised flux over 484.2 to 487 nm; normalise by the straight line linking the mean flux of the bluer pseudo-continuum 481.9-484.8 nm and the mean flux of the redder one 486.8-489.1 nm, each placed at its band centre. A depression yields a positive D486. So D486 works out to 0.129 nm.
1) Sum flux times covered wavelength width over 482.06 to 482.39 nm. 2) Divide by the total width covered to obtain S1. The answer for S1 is 8.05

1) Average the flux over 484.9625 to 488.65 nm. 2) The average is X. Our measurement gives 6.48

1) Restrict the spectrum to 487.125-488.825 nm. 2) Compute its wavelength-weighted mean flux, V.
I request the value 6.66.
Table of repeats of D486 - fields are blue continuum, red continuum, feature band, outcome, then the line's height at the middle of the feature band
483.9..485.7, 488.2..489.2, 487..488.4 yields 0.09 nm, 6.99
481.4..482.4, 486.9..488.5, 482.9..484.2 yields 0.08 nm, 7.47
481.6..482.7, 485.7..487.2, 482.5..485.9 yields -0.08 nm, 7.01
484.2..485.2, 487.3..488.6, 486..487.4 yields 0.21 nm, 6.99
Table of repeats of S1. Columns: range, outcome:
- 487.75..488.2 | 6.91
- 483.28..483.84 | 6.88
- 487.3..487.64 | 6.29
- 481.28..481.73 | 7.55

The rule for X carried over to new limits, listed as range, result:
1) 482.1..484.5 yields 7.33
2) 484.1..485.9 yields 7.18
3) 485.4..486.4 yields 6.38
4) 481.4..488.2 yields 6.96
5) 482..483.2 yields 7.67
